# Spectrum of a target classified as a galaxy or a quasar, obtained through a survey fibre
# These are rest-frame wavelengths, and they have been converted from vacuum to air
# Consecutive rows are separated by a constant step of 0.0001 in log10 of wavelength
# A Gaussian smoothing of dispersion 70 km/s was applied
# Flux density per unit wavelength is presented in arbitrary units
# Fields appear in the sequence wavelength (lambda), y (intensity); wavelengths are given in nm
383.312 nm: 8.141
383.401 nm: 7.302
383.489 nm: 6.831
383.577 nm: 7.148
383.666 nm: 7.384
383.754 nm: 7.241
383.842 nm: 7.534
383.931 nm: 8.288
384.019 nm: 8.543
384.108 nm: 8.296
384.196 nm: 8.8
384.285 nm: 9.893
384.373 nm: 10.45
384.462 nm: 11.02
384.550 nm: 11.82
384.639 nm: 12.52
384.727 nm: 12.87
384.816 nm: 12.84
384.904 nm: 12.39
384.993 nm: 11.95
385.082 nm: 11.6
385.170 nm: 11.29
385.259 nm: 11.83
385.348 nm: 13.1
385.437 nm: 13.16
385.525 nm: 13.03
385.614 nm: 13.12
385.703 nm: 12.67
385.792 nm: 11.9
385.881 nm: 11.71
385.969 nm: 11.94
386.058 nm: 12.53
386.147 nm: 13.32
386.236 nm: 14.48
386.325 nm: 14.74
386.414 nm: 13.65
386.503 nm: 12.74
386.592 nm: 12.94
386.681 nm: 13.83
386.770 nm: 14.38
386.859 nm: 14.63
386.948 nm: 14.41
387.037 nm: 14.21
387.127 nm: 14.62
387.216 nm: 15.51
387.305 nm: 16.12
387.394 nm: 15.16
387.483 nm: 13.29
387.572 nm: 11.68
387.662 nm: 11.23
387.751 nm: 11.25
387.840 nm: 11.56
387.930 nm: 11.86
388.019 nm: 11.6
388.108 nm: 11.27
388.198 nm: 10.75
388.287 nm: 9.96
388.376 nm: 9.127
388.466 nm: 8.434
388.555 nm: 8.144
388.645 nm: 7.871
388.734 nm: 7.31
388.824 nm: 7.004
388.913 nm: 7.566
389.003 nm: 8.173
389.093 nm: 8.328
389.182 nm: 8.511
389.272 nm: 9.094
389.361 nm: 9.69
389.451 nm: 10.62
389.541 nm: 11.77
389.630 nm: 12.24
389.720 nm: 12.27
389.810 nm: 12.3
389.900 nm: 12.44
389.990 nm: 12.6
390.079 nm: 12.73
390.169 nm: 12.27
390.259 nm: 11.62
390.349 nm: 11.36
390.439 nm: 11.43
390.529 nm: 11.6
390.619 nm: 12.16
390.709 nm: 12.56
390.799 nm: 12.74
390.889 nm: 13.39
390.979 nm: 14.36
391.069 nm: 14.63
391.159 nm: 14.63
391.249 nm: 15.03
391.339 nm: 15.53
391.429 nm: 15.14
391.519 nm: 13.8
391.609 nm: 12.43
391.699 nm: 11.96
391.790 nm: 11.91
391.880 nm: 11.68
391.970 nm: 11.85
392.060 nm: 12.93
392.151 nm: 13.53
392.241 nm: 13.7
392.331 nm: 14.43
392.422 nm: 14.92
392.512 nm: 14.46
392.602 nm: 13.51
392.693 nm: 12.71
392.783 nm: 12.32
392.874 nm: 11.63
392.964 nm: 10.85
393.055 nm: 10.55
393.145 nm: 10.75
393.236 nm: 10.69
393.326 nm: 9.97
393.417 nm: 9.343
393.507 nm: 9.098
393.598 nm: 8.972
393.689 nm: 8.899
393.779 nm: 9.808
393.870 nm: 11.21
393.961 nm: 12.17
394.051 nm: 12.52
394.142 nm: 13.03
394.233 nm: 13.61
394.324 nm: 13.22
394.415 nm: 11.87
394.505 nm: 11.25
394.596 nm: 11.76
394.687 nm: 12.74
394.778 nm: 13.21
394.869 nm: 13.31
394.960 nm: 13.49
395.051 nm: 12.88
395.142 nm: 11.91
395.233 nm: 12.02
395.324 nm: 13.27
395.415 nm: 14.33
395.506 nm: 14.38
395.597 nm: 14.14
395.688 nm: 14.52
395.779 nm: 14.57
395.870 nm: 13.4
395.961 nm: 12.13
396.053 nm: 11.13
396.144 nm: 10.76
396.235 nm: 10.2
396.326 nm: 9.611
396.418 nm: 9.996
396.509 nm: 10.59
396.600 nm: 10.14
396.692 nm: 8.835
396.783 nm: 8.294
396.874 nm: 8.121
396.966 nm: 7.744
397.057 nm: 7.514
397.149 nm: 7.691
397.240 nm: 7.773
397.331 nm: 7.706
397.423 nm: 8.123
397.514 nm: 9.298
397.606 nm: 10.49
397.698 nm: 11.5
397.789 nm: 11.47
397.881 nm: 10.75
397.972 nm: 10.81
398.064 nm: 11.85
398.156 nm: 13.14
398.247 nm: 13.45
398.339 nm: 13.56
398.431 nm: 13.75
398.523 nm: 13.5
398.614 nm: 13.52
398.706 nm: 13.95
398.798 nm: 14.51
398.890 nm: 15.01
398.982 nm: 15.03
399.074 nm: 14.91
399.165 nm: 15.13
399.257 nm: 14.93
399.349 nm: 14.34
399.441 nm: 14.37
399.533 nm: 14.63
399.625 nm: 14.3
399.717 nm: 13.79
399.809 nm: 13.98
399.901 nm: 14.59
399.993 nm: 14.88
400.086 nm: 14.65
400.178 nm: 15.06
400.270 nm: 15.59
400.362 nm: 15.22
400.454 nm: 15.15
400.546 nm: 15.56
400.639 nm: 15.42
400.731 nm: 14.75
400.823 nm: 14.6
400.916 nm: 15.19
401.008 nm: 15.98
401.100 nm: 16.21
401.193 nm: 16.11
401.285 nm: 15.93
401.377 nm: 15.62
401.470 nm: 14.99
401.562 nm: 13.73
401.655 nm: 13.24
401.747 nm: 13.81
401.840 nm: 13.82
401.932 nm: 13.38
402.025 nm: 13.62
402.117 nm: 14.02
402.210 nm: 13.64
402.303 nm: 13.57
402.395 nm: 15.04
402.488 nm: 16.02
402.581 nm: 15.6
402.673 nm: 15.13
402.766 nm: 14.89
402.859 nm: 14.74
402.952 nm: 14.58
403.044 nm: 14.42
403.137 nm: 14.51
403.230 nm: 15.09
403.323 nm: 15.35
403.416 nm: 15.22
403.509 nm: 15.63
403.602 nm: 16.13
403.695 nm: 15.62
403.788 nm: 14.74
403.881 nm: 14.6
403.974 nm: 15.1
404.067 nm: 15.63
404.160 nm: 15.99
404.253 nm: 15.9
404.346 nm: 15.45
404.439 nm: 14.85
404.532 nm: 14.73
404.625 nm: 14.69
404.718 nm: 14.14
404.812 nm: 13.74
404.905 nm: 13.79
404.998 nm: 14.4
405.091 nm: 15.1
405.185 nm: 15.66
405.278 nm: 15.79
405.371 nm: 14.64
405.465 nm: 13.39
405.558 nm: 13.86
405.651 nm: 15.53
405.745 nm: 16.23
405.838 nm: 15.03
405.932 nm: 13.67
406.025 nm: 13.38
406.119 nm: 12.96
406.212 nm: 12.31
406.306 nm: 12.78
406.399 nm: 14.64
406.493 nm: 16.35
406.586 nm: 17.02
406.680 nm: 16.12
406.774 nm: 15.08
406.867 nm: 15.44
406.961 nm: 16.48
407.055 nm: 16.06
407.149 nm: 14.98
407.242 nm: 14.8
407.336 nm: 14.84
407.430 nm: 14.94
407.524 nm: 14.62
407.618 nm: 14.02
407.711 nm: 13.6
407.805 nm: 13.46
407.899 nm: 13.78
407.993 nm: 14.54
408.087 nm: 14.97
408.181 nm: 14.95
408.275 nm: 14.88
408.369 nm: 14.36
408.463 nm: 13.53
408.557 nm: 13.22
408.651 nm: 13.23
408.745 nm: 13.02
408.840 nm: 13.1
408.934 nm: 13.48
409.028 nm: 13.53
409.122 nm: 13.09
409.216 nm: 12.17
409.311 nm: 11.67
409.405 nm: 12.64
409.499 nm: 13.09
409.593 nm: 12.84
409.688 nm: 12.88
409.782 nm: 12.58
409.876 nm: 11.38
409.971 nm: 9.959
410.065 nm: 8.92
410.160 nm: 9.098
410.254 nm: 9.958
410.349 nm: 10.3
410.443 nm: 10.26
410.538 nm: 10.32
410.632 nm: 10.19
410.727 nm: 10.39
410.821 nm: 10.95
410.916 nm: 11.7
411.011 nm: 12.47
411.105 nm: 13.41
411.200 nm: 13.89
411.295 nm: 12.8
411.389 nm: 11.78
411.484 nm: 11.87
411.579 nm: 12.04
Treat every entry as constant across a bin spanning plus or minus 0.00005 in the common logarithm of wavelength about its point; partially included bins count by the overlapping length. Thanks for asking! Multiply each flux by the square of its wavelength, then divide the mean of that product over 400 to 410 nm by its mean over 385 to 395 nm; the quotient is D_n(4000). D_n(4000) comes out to 1.3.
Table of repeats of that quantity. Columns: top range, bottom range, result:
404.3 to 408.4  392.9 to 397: 1.36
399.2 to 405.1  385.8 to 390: 1.37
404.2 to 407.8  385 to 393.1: 1.31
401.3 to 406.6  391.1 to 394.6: 1.27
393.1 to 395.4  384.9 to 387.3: 0.92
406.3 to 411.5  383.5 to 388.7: 1.26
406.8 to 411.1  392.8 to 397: 1.21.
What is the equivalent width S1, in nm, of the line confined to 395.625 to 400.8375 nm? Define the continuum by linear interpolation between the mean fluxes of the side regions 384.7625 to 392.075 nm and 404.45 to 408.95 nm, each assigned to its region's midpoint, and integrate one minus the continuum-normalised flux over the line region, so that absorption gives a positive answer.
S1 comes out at 0.375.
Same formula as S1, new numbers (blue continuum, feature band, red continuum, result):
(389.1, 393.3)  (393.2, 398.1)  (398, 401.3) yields 0.89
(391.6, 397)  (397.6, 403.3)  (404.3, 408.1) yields -0.43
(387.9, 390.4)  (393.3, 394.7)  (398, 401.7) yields 0.12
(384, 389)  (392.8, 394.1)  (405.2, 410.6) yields 0.20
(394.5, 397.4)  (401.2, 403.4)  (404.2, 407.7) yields -0.18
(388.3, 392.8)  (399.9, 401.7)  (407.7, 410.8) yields -0.45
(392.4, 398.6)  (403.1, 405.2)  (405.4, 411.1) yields -0.39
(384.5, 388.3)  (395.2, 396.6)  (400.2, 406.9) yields 0.17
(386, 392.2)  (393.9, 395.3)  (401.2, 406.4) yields 0.05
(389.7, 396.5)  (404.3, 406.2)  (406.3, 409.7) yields -0.09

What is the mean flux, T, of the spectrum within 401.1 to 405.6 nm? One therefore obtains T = 14.8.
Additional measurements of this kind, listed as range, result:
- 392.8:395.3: 11.5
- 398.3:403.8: 14.7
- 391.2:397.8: 11.6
